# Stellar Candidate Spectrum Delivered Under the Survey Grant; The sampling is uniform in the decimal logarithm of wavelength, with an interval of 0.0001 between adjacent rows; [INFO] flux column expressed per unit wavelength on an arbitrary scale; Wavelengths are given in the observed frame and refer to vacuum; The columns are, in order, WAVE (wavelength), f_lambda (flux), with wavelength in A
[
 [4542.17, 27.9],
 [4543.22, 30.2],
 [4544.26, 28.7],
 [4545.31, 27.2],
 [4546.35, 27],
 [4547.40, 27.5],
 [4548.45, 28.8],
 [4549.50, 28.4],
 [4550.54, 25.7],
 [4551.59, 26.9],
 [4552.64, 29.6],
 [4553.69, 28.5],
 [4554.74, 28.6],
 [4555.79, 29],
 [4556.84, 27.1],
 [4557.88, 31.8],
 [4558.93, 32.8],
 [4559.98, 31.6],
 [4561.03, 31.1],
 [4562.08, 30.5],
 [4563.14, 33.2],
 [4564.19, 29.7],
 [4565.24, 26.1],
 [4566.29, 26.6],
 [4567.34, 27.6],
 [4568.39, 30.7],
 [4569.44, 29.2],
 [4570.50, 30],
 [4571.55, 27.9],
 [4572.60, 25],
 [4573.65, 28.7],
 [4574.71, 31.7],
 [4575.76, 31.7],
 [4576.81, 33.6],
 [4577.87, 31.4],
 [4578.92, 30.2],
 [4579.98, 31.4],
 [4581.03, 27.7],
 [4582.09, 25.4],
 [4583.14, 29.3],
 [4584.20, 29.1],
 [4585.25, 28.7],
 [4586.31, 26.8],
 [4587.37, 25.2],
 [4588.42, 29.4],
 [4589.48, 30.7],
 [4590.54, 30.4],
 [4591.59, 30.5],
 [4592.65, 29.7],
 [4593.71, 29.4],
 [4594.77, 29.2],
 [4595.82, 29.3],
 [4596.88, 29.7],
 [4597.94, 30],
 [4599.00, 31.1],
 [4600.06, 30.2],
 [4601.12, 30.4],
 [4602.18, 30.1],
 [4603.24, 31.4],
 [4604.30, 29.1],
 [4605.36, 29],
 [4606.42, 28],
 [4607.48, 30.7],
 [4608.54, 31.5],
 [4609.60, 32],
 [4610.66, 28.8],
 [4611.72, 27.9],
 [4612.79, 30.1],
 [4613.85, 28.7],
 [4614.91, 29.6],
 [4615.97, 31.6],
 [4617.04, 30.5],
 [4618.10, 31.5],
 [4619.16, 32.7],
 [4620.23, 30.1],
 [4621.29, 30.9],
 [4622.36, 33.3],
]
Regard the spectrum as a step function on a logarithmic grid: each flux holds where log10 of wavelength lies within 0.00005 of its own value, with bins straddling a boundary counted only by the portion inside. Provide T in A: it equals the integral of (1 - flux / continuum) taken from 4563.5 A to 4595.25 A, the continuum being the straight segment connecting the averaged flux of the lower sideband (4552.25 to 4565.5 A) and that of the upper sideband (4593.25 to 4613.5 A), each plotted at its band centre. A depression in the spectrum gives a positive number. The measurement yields 0.9 A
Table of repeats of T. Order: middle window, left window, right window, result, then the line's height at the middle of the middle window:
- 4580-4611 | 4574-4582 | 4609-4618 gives 0.9 A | 30.4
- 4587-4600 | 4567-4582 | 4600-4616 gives 0.1 A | 29.8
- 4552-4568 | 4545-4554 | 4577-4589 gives -0.9 A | 28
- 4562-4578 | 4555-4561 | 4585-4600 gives 0.3 A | 30.1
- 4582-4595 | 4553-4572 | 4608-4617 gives 0.4 A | 29.8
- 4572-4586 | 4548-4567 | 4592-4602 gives 0.0 A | 29.6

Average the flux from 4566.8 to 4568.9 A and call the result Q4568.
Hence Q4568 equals 29.2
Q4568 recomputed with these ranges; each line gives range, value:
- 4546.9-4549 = 28.1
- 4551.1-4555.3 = 28.4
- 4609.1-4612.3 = 29.5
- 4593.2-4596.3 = 29.4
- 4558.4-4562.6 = 31.5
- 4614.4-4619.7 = 31.2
